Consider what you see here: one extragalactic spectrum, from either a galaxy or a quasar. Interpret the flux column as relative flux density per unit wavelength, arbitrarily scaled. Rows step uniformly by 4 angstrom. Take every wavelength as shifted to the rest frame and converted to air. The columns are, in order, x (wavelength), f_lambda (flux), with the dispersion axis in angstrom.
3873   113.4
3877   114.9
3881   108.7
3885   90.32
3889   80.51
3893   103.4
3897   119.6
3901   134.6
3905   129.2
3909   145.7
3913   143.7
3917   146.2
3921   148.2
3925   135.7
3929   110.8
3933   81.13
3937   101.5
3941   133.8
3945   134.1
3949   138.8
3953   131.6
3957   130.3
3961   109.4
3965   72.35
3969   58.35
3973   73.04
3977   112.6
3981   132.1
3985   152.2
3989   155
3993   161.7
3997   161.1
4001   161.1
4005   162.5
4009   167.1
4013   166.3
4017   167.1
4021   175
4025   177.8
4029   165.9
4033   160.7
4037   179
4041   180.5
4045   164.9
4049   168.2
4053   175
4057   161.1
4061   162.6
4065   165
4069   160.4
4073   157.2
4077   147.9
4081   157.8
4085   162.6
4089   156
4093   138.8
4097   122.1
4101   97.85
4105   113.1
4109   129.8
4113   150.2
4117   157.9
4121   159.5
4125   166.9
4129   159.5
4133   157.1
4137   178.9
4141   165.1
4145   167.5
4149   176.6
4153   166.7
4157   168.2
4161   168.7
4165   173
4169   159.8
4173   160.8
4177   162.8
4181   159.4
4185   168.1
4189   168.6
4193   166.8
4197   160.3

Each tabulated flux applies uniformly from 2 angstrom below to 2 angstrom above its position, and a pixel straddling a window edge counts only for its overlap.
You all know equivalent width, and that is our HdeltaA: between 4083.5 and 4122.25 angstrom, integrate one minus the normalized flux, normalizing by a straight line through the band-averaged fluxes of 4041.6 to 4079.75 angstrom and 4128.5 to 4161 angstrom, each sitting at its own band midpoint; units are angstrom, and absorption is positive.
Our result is 6.4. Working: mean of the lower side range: 163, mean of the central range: 138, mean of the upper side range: 168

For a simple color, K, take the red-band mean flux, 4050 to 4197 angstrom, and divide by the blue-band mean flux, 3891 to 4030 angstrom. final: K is 1.18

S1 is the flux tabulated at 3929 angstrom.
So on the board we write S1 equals 110.8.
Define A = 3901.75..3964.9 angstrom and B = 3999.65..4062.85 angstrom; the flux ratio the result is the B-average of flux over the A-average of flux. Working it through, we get 1.3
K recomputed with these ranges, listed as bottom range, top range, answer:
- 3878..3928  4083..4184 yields 1.26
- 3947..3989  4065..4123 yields 1.28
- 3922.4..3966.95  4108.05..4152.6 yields 1.38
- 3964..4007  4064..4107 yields 1.11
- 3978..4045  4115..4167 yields 1.02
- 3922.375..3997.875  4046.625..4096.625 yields 1.32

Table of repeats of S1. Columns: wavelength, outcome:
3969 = 58.35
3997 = 161.1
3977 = 112.6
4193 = 166.8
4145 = 167.5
